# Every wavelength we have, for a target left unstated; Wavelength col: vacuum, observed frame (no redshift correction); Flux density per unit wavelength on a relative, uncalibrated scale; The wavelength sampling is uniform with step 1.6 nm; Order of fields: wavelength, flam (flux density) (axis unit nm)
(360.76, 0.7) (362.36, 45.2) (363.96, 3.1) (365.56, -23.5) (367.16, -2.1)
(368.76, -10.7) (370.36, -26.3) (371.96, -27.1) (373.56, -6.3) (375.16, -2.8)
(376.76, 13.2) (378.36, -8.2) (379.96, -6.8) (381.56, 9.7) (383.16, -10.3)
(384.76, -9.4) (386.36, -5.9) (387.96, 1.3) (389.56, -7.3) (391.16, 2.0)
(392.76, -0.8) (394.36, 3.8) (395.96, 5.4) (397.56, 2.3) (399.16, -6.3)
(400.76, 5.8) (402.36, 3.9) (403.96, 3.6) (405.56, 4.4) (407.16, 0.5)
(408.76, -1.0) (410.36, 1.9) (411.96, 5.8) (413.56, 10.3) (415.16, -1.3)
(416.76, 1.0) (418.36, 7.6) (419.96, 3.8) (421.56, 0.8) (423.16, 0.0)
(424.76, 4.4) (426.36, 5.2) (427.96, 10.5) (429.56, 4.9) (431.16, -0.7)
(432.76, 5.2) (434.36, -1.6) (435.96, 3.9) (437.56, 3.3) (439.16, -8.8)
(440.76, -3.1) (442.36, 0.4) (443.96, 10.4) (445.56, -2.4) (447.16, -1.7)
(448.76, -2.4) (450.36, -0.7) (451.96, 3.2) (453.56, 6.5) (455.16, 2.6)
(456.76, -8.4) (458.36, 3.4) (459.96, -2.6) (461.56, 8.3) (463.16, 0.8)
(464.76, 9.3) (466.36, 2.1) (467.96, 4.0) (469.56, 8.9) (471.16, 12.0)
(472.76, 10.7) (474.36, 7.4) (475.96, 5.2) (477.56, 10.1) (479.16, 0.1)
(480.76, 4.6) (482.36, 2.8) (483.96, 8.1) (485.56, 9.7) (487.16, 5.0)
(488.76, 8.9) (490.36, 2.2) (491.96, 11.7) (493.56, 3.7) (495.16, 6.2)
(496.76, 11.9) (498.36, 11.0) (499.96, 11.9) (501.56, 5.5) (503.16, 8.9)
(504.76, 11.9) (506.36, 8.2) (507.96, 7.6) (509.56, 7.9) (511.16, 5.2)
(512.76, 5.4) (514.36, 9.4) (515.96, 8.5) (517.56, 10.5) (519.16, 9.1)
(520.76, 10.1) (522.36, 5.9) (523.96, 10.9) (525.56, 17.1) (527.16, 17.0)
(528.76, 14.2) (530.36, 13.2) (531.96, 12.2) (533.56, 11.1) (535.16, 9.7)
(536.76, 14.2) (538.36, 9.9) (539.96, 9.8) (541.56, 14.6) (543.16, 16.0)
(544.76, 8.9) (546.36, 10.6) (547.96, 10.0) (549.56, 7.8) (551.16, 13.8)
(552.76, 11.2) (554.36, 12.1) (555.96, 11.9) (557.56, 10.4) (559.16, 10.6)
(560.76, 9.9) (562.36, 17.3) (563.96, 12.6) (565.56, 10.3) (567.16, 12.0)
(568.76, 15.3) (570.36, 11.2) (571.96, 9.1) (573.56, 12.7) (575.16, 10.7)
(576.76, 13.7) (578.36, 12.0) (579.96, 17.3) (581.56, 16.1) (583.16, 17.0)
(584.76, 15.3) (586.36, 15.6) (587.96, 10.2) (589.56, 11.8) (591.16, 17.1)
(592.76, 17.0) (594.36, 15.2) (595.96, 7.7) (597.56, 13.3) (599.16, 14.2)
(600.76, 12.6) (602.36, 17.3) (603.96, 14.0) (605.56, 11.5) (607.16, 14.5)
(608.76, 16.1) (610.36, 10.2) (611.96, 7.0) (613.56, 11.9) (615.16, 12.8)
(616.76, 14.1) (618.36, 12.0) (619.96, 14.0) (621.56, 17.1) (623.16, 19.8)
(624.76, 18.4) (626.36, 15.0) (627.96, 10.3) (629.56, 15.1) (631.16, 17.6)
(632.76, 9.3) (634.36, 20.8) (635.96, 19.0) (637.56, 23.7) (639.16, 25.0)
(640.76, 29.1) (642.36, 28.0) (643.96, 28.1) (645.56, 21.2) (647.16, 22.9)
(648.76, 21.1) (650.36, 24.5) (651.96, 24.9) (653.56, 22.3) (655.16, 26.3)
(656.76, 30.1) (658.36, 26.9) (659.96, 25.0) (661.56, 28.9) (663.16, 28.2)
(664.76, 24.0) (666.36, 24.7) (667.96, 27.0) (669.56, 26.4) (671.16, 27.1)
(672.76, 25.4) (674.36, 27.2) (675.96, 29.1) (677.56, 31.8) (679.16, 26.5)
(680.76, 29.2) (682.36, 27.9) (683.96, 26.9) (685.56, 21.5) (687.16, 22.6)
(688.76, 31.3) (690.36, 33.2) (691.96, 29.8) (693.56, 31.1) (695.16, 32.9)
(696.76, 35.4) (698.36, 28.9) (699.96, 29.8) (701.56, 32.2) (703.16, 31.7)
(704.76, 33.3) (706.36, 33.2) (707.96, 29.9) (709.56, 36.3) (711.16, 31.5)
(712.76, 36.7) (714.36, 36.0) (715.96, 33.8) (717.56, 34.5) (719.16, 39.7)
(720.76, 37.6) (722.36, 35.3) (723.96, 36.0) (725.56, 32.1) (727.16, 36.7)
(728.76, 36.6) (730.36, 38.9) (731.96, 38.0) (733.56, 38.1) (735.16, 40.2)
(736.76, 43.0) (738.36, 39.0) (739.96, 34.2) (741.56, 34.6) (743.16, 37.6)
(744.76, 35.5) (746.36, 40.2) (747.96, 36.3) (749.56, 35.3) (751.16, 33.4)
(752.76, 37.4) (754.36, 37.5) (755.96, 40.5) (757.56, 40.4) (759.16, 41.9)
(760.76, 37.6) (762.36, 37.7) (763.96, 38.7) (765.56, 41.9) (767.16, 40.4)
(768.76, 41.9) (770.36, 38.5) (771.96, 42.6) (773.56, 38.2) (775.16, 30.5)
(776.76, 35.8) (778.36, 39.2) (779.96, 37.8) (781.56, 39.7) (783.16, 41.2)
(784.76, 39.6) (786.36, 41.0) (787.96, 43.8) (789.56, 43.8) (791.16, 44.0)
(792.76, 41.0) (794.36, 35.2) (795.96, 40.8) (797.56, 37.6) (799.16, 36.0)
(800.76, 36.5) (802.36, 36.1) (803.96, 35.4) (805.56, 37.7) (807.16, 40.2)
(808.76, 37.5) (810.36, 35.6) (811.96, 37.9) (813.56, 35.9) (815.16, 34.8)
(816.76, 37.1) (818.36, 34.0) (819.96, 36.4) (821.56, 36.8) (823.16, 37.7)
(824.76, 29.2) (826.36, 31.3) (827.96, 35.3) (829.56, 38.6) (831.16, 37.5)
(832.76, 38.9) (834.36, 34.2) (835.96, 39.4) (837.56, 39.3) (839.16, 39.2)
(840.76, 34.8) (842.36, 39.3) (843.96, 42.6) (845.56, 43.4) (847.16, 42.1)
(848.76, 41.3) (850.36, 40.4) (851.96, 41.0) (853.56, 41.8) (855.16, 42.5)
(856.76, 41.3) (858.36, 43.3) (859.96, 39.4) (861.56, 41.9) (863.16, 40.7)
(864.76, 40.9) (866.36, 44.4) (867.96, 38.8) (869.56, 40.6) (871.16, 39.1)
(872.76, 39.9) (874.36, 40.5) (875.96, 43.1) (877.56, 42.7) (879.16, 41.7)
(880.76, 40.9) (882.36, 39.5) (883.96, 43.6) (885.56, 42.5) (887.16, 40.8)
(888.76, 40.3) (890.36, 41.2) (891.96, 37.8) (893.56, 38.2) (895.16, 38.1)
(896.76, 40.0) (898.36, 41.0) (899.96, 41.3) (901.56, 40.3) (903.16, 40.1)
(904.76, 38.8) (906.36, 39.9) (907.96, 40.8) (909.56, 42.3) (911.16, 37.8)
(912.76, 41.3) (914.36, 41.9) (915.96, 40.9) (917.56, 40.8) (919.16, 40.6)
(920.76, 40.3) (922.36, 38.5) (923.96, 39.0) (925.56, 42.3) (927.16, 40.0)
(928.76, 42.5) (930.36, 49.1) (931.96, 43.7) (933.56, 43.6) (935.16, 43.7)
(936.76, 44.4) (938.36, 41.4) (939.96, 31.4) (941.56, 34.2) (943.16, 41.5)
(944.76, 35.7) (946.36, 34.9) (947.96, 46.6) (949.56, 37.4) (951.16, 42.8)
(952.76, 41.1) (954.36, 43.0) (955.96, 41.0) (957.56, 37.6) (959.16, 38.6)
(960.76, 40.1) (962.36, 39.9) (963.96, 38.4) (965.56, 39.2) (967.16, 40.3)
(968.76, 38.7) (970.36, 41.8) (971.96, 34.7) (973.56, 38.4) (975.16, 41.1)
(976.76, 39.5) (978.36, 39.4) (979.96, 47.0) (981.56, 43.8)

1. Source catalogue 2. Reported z 0.59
